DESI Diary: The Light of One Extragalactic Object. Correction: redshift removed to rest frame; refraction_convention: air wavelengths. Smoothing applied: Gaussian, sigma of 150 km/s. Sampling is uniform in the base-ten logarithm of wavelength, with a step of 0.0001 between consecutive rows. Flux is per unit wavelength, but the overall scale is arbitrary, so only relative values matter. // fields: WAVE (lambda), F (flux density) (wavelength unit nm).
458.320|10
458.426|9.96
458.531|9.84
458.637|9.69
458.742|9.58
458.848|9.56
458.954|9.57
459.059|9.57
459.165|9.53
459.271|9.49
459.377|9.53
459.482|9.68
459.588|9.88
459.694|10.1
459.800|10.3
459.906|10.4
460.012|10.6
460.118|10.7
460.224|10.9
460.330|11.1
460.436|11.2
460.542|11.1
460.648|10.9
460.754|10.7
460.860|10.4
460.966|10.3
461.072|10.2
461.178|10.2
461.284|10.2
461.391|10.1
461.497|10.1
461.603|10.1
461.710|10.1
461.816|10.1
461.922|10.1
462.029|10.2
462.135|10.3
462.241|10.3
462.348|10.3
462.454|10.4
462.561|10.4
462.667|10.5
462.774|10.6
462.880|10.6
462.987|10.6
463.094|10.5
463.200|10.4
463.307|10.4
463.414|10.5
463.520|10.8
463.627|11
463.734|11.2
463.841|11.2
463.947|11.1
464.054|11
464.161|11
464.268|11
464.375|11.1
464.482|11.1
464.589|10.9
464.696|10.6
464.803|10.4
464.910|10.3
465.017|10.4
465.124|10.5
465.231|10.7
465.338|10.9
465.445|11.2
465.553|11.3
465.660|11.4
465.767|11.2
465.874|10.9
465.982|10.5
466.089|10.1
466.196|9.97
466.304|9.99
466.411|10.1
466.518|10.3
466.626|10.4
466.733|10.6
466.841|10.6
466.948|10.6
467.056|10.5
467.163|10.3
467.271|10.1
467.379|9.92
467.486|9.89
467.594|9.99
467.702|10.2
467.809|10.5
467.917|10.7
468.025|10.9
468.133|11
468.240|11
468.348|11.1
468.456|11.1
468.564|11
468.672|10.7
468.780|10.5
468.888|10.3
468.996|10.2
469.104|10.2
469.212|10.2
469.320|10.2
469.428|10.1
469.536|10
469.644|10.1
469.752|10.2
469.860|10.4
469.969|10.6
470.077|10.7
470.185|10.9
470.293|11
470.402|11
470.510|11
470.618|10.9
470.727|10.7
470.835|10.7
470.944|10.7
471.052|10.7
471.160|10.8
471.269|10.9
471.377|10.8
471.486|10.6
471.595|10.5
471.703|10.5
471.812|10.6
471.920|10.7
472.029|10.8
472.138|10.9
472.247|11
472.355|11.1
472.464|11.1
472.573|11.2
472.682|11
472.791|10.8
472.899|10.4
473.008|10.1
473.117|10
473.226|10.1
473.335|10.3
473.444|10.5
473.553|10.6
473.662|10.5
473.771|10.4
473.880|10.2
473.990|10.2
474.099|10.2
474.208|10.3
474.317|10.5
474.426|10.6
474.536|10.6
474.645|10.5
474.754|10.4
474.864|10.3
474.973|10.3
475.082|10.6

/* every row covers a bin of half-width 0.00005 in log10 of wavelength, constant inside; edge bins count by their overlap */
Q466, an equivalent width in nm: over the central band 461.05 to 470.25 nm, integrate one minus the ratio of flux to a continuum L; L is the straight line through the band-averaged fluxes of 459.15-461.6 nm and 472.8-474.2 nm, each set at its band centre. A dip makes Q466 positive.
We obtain -0.18 nm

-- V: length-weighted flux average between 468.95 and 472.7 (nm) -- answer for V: 10.7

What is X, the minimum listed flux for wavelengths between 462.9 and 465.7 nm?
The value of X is 10.3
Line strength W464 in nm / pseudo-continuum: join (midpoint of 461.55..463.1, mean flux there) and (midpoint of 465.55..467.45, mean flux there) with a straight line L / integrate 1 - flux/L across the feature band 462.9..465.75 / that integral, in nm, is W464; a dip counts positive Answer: -0.12 nm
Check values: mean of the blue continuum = 10.3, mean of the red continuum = 10.5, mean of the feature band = 10.8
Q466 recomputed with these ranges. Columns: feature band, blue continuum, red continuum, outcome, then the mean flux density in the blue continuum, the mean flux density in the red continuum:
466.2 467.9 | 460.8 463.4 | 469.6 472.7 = 0.05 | 10.3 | 10.8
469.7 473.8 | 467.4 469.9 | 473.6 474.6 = -0.10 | 10.5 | 10.4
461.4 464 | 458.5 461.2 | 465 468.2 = -0.04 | 10.2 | 10.5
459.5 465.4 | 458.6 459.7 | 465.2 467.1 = -0.27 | 9.64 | 10.6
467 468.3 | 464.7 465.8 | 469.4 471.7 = 0.04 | 10.8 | 10.6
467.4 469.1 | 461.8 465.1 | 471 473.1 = 0.02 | 10.6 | 10.8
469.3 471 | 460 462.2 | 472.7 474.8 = -0.03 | 10.5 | 10.4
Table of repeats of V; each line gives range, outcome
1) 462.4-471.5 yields 10.6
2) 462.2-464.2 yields 10.7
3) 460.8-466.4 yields 10.6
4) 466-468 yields 10.3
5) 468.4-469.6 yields 10.4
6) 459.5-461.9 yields 10.4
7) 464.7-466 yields 10.8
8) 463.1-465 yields 10.8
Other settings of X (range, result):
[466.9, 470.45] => 9.89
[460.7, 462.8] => 10.1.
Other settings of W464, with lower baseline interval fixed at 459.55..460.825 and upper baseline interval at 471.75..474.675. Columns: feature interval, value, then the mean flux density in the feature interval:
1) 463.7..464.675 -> -0.04 nm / 11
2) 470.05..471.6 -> -0.03 nm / 10.8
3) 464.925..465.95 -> -0.03 nm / 10.9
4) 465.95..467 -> 0.03 nm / 10.3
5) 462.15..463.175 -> 0.02 nm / 10.5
